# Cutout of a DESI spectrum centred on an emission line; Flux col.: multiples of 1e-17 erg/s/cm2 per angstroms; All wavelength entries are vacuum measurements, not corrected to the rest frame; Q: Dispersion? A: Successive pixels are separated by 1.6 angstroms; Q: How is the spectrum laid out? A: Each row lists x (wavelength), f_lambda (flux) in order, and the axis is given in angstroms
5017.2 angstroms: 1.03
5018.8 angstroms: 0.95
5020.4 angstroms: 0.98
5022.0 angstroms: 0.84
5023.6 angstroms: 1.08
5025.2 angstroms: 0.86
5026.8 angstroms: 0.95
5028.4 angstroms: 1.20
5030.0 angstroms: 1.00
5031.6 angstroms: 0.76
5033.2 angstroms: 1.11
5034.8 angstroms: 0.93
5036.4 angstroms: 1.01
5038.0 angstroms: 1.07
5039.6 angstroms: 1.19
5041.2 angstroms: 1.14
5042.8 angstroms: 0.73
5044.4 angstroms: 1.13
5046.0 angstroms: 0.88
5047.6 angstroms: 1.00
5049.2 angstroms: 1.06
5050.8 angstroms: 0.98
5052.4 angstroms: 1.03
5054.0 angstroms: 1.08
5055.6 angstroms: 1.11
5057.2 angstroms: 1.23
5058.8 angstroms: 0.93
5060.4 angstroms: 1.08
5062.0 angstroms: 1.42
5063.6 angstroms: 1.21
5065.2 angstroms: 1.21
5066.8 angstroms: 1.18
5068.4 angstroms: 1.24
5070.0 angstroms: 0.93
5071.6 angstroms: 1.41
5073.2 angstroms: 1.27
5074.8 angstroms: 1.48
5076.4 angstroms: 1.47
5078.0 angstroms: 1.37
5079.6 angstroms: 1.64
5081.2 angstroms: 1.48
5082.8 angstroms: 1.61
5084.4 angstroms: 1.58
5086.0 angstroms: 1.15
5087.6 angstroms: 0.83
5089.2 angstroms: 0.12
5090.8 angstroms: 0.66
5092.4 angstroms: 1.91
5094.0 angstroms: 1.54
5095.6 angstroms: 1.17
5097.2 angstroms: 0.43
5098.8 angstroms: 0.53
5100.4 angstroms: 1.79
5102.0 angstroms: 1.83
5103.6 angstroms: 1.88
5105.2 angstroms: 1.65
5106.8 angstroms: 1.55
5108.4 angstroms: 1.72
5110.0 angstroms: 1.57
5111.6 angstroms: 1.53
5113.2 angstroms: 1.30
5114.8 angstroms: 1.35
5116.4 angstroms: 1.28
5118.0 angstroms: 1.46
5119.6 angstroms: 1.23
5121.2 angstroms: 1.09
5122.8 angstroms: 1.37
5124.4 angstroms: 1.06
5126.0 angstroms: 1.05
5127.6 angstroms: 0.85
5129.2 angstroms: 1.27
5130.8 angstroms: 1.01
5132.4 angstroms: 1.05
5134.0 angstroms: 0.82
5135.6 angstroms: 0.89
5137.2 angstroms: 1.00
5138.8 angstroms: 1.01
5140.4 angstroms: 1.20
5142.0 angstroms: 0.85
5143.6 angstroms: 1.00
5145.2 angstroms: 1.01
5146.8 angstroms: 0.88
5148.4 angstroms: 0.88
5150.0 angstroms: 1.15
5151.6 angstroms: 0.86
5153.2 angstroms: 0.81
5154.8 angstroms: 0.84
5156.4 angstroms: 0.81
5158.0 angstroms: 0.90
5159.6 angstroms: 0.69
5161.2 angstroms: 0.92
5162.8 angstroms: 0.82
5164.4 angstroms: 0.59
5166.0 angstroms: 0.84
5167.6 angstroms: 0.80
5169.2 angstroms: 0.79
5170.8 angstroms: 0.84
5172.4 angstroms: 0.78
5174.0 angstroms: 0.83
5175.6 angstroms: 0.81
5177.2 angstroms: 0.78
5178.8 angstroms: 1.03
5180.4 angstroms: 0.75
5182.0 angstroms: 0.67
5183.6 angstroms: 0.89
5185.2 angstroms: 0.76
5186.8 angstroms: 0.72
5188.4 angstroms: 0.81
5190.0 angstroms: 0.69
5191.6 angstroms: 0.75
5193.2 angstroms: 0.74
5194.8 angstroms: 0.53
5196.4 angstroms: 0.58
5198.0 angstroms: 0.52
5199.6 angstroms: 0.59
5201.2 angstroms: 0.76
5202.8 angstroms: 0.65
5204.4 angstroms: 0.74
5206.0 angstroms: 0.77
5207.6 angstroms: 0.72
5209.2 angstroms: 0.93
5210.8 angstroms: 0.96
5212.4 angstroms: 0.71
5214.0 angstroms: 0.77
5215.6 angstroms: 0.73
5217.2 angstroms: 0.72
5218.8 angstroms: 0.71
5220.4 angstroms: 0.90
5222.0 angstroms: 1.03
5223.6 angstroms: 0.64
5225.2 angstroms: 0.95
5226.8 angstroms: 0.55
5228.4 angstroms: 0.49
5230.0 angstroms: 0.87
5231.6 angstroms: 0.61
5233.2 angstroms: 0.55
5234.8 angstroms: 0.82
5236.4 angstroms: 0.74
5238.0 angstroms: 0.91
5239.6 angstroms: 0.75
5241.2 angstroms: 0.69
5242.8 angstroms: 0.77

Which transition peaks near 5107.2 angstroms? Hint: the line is C IV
